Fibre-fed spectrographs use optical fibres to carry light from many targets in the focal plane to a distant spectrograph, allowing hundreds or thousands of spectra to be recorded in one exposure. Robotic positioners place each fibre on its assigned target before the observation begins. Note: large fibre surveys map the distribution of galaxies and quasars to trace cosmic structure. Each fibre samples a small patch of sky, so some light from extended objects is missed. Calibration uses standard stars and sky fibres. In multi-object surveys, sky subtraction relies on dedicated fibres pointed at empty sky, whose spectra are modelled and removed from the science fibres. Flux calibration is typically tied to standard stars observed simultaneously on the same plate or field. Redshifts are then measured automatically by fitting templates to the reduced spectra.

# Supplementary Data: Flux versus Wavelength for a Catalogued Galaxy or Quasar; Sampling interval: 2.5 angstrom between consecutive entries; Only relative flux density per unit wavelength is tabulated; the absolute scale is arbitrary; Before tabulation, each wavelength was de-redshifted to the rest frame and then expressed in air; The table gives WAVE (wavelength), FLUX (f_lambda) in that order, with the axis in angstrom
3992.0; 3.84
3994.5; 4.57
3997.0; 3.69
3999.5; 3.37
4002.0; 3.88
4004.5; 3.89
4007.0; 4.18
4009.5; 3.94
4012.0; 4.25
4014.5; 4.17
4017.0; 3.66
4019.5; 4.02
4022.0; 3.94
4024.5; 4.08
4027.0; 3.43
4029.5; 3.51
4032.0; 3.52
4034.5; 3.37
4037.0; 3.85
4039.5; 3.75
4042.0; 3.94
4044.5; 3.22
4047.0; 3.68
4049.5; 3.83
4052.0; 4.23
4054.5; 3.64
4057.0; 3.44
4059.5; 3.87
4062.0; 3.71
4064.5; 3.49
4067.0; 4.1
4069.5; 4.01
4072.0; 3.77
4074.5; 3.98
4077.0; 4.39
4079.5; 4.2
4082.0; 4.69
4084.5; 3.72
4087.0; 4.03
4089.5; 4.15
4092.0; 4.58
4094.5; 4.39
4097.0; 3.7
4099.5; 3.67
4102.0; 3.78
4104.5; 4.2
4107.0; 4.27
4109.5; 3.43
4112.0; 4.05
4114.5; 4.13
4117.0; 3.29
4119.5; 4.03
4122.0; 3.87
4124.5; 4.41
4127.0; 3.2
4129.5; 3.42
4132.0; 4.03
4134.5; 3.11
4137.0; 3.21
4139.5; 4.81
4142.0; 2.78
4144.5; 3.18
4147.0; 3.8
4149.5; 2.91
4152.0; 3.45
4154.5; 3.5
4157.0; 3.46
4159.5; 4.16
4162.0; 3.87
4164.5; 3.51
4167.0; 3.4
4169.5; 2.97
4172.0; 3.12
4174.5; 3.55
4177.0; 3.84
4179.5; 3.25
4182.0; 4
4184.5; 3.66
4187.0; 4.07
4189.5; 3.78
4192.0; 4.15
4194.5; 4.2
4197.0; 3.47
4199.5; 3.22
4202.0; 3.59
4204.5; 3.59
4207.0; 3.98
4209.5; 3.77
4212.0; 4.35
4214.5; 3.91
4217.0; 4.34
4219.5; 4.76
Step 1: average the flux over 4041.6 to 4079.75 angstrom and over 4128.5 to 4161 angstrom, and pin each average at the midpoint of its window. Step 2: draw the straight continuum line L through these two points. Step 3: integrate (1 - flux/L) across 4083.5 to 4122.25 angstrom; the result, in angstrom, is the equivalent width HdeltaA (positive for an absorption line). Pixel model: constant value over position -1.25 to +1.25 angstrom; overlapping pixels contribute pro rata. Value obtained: -2.9 angstrom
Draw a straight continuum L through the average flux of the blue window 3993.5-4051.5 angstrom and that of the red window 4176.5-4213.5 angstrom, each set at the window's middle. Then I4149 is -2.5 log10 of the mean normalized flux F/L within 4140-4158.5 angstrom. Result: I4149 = 0.130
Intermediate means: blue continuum 3.82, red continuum 3.79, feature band 3.37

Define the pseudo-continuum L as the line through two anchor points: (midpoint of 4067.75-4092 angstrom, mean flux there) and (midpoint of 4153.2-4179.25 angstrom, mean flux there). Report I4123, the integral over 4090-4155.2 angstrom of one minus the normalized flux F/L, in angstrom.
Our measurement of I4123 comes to 1.5 angstrom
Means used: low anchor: 4.13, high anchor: 3.53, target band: 3.75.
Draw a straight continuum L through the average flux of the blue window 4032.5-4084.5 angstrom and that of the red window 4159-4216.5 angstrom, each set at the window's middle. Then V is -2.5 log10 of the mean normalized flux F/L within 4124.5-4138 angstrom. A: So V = 0.08 mag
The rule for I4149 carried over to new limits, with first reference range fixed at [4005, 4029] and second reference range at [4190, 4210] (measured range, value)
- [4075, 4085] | -0.10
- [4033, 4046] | 0.09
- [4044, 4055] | 0.04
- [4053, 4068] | 0.05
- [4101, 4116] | -0.03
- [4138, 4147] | 0.06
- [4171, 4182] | 0.08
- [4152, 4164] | 0.03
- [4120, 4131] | 0.02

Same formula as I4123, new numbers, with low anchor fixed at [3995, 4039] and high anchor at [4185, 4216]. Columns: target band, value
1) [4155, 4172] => 1.4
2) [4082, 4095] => -1.3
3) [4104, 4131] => 0.0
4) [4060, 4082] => -1.0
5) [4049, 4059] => 0.1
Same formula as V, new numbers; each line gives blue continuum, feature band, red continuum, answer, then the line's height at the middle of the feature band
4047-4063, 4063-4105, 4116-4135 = -0.084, 3.75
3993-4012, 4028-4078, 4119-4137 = 0.022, 3.84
